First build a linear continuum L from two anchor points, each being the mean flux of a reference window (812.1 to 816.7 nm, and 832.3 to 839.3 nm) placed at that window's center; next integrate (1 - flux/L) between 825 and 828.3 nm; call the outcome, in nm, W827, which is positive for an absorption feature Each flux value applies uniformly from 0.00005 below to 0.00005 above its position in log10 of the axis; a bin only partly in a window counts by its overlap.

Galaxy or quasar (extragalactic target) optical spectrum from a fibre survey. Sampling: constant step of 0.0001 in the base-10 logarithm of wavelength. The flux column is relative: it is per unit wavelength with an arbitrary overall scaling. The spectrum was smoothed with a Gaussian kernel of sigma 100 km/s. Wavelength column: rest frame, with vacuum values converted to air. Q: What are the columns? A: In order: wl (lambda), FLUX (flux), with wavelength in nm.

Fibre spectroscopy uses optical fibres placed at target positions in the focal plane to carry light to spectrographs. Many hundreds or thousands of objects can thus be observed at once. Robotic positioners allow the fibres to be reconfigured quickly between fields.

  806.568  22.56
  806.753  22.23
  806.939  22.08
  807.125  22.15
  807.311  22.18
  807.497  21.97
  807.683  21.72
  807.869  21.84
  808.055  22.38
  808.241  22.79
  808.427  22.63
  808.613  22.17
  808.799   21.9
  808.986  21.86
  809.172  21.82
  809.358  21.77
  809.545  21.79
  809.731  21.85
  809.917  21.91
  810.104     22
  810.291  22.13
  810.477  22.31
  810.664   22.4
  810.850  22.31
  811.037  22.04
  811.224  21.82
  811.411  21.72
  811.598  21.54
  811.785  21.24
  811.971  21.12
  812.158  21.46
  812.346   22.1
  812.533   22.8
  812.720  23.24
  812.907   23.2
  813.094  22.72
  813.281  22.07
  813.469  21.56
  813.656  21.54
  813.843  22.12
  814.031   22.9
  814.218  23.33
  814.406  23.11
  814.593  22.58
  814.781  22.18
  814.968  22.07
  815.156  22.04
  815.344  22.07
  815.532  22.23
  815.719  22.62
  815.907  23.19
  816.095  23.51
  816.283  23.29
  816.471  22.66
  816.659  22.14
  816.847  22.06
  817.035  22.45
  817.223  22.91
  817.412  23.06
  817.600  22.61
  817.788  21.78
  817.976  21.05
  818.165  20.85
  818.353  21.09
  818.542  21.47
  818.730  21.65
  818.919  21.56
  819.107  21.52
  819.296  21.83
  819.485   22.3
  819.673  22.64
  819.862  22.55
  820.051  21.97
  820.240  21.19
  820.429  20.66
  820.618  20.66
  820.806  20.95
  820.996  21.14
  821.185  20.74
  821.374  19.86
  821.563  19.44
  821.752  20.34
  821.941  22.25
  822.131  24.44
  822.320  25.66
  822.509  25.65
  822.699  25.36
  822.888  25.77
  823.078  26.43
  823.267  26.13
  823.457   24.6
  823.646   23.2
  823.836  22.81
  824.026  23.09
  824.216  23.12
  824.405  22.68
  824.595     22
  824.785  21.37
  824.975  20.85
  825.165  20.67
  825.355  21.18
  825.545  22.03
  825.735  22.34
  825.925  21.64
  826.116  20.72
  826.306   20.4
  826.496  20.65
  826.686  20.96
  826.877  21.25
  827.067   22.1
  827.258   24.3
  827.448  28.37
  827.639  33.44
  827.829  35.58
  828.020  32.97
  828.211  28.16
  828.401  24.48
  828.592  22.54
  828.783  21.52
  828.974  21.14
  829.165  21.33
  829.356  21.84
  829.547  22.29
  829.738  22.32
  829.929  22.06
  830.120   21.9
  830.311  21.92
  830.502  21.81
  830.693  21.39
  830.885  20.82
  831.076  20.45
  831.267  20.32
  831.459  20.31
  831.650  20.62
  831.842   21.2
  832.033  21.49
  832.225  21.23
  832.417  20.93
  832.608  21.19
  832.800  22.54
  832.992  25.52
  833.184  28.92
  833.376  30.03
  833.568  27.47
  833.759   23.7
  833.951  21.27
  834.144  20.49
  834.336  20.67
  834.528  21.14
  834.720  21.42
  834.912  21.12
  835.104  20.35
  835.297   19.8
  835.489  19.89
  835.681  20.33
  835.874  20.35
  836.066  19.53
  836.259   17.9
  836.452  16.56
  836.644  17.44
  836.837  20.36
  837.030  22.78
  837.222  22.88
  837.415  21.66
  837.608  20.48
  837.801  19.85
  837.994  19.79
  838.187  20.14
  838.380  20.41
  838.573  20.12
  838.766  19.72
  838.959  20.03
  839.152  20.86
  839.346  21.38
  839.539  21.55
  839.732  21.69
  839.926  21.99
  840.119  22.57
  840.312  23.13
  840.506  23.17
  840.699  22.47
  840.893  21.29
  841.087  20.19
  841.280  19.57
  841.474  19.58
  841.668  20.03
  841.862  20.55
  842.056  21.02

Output -0.39 nm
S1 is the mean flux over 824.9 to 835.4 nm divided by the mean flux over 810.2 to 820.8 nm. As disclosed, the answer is 1.03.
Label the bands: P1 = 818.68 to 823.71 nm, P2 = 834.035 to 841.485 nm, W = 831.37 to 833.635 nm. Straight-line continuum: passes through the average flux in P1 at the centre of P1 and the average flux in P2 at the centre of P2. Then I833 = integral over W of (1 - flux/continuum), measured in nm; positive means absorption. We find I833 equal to -0.23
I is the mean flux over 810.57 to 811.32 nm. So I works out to 22.1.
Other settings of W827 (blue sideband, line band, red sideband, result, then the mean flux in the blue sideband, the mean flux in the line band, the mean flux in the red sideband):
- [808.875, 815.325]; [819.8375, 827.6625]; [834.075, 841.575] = -0.434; 22.1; 22.6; 20.6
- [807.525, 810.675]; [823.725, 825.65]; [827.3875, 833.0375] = 0.084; 22.1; 22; 23.3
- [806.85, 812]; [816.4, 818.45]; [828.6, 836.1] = -0.009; 22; 22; 21.9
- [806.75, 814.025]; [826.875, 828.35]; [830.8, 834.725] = -0.409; 22.1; 28.6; 22.5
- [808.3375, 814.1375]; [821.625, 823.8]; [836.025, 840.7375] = -0.294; 22.1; 24.4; 20.7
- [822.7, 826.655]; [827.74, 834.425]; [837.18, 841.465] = -0.380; 22.6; 23.2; 21.1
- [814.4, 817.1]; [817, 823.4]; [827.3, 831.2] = 0.208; 22.5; 22.4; 24.3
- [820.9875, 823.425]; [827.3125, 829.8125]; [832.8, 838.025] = -0.364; 23.4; 25.8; 21.6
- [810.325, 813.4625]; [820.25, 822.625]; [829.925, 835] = 0.040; 22.1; 21.8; 22.3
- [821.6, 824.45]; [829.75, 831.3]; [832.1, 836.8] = 0.071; 24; 21.4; 21.6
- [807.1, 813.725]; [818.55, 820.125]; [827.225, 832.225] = 0.054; 22.1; 22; 23.6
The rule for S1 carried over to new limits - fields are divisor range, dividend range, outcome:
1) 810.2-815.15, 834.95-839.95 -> 0.91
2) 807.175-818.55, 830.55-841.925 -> 0.96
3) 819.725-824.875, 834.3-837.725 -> 0.89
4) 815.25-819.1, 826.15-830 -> 1.10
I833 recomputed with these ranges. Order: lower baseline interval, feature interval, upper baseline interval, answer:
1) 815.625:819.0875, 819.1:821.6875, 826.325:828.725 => 0.23 nm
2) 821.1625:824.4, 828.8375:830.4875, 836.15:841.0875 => 0.04 nm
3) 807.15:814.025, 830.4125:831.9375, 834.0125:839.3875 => -0.02 nm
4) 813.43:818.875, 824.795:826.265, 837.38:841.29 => 0.03 nm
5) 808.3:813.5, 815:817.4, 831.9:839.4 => -0.08 nm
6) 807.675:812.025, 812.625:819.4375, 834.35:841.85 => -0.19 nm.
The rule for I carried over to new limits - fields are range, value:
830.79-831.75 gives 20.5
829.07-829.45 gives 21.6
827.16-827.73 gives 28.6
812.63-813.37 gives 22.8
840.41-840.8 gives 22.8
